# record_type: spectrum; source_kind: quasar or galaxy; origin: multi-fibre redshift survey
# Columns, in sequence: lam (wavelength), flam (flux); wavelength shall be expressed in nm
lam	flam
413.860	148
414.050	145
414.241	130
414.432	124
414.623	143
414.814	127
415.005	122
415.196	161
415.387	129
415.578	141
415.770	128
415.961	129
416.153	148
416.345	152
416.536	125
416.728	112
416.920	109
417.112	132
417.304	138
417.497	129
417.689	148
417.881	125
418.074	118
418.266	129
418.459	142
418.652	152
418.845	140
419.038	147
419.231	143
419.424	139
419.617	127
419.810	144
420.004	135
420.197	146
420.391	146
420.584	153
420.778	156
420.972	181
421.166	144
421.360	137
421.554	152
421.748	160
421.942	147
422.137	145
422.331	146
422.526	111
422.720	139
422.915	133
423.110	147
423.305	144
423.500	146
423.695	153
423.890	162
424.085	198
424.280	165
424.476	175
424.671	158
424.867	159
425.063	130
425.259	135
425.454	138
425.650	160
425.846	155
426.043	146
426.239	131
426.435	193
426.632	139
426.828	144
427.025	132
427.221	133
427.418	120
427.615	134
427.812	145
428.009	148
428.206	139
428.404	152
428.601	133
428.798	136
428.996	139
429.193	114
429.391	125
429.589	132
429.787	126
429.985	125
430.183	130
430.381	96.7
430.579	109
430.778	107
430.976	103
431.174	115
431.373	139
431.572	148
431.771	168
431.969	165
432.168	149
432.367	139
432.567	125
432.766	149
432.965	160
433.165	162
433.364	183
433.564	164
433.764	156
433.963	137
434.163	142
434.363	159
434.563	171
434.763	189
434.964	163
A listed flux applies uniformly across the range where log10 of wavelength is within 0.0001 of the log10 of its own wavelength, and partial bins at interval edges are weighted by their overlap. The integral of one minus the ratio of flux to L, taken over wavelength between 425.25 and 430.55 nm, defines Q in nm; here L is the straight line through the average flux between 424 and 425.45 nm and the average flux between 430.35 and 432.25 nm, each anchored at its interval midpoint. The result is 0.31 nm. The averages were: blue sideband 158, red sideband 131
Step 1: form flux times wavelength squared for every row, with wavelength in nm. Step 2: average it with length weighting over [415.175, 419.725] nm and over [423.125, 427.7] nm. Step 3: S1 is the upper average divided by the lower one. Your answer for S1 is 1.16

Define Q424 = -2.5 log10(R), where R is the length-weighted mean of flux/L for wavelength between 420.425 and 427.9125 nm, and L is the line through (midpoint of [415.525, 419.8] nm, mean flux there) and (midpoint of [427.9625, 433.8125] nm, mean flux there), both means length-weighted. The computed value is -0.096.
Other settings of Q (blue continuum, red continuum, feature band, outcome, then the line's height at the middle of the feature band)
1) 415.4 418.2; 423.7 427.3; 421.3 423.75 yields 0.04 nm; 145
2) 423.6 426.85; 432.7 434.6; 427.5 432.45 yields 0.77 nm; 157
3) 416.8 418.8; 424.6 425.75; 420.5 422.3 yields -0.17 nm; 139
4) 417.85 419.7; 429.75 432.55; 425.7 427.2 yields -0.18 nm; 132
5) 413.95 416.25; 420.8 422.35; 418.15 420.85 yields 0.08 nm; 147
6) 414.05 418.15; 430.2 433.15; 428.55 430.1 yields 0.06 nm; 134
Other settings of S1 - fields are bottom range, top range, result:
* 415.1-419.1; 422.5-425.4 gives 1.16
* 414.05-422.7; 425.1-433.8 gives 1.06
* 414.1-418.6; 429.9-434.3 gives 1.14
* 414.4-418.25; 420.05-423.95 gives 1.14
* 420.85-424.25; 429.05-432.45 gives 0.89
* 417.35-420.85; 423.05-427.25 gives 1.12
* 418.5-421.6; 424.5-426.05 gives 1.04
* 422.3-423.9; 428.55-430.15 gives 0.94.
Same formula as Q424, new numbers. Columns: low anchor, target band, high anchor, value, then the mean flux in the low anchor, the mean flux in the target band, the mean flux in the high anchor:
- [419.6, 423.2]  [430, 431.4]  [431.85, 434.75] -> 0.32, 145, 114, 156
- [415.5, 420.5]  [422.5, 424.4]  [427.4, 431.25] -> -0.16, 136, 152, 127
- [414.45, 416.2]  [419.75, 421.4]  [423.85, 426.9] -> -0.03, 136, 150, 155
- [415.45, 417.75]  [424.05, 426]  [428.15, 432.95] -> -0.18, 132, 156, 132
